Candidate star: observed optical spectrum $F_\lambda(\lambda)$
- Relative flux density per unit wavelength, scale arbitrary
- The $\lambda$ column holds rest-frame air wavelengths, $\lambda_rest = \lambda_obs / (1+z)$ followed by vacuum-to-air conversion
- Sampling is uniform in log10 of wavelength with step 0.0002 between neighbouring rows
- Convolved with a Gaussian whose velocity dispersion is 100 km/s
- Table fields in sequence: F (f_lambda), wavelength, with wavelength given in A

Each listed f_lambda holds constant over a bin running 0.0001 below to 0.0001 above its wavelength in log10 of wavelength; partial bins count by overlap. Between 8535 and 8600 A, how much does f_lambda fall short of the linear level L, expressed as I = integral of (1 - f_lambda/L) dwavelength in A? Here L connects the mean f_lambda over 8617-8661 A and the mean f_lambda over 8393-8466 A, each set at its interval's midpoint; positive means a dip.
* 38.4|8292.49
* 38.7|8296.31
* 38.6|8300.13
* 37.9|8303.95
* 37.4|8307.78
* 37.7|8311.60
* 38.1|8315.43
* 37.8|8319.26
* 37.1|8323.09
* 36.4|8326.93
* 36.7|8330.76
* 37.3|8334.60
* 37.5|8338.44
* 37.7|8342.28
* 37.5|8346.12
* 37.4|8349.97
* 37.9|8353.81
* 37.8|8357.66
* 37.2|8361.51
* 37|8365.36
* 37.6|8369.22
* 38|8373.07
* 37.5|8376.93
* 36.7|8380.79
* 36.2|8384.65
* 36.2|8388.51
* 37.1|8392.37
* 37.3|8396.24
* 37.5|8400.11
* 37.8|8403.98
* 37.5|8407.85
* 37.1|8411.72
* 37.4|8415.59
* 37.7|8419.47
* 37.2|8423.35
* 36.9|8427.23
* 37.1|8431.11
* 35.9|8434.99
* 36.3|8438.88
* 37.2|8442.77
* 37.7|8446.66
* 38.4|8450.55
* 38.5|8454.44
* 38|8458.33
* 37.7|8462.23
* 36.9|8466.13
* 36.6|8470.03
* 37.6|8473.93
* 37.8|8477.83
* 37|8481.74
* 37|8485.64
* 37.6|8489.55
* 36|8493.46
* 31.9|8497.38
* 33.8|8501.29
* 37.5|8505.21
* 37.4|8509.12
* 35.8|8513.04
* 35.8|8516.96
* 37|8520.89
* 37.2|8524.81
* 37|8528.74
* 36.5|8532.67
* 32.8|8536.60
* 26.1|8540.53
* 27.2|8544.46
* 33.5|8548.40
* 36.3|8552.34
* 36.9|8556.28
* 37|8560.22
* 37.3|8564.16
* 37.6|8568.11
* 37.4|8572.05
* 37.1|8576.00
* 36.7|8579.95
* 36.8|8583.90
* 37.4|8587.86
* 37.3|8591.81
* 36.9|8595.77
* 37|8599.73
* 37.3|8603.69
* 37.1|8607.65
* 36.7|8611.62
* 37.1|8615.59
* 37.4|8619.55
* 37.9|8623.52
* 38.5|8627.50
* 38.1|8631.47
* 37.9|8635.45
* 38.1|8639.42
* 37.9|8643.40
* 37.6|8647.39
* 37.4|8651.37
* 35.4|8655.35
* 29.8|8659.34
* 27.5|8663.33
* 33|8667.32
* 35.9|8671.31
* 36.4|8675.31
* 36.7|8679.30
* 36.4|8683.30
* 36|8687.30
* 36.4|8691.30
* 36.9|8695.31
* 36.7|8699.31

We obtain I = 3.1 A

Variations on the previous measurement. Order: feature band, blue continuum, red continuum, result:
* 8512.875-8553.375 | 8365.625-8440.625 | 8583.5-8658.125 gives 3.5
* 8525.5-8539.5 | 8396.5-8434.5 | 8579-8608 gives 0.8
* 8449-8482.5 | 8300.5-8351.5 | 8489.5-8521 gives -1.4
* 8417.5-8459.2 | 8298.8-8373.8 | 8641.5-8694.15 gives -0.6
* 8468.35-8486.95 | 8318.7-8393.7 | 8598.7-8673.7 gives -0.2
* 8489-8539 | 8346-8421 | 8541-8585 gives 0.3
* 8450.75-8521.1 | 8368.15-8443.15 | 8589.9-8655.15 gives 1.0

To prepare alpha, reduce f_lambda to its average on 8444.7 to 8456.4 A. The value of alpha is 38.2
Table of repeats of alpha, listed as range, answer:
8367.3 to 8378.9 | 37.7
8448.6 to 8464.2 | 38.2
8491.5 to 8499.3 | 33.9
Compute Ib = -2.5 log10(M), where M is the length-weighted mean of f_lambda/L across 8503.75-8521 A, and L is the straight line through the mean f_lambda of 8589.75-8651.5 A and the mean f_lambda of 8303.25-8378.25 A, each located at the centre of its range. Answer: 0.02 mag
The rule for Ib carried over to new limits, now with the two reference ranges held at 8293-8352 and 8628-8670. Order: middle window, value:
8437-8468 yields -0.025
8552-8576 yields -0.035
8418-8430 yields -0.009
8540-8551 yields 0.211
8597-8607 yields -0.042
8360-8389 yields 0.005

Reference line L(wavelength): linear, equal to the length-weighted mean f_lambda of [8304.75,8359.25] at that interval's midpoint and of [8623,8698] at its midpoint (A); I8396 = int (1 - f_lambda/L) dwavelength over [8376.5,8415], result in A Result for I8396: 0.1 A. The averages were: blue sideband 37.5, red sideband 36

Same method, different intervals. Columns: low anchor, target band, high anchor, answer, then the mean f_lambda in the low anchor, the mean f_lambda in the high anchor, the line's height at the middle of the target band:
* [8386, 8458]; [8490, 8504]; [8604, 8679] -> 0.91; 37.3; 36.1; 36.9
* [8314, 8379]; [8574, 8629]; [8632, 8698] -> -1.86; 37.4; 35.6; 36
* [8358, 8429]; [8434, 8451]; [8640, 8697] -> -0.08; 37.2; 35.3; 36.9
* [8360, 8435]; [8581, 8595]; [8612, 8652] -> 0.20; 37.2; 37.8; 37.7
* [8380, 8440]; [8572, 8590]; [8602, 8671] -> -0.34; 37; 36.1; 36.4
